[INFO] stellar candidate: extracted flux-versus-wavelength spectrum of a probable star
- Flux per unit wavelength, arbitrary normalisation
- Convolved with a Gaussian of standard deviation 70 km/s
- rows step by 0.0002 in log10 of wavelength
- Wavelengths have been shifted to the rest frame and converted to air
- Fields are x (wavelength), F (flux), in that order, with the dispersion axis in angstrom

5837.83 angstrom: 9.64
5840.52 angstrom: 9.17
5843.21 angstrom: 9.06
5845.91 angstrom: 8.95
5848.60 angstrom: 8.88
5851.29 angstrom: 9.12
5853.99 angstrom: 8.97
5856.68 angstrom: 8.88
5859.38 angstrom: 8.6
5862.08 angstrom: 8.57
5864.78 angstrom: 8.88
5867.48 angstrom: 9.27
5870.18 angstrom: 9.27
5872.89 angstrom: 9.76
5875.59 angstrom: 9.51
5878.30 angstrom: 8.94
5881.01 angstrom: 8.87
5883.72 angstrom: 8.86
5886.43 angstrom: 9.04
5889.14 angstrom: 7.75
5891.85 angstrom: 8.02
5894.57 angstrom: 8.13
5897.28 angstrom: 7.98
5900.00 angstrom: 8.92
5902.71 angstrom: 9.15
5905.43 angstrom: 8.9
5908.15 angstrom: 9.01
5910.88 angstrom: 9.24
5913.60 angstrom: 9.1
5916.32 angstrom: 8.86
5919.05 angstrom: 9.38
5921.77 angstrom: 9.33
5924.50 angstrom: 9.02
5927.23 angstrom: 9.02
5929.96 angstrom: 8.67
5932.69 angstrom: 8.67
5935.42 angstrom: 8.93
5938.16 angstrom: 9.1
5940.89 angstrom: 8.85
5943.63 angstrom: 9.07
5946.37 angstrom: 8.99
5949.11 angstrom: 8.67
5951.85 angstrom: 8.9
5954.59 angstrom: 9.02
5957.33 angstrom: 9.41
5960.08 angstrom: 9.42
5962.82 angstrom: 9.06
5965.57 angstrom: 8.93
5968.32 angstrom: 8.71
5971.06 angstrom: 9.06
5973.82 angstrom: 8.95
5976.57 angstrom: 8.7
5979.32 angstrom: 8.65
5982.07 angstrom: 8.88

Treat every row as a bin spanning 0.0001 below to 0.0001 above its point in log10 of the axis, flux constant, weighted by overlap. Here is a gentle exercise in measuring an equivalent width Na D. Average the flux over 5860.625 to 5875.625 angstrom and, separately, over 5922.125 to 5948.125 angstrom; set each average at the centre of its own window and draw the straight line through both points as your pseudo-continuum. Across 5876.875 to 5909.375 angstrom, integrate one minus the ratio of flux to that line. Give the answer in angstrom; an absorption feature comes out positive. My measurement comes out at 1.6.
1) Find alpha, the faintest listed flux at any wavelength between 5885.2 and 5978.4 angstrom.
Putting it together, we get 7.75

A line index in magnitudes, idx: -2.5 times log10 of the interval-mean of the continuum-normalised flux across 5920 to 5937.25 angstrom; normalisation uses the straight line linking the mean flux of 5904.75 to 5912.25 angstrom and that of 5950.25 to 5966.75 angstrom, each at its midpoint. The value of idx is 0.02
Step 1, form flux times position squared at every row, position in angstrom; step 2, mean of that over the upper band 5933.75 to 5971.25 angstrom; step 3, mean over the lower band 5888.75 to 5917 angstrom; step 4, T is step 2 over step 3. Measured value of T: 1.06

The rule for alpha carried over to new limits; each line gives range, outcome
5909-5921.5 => 8.86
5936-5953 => 8.67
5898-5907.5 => 8.9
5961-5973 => 8.71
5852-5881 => 8.57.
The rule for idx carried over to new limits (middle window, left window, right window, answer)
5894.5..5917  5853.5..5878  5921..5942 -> 0.02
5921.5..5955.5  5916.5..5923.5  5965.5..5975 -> 0.02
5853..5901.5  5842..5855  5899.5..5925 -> 0.03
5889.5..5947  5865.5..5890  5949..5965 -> 0.03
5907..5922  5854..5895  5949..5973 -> -0.03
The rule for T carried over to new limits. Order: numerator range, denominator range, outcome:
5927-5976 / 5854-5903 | 1.04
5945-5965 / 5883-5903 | 1.10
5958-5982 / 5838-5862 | 1.04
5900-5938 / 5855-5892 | 1.03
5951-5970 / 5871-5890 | 1.04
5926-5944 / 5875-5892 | 1.04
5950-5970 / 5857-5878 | 1.03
